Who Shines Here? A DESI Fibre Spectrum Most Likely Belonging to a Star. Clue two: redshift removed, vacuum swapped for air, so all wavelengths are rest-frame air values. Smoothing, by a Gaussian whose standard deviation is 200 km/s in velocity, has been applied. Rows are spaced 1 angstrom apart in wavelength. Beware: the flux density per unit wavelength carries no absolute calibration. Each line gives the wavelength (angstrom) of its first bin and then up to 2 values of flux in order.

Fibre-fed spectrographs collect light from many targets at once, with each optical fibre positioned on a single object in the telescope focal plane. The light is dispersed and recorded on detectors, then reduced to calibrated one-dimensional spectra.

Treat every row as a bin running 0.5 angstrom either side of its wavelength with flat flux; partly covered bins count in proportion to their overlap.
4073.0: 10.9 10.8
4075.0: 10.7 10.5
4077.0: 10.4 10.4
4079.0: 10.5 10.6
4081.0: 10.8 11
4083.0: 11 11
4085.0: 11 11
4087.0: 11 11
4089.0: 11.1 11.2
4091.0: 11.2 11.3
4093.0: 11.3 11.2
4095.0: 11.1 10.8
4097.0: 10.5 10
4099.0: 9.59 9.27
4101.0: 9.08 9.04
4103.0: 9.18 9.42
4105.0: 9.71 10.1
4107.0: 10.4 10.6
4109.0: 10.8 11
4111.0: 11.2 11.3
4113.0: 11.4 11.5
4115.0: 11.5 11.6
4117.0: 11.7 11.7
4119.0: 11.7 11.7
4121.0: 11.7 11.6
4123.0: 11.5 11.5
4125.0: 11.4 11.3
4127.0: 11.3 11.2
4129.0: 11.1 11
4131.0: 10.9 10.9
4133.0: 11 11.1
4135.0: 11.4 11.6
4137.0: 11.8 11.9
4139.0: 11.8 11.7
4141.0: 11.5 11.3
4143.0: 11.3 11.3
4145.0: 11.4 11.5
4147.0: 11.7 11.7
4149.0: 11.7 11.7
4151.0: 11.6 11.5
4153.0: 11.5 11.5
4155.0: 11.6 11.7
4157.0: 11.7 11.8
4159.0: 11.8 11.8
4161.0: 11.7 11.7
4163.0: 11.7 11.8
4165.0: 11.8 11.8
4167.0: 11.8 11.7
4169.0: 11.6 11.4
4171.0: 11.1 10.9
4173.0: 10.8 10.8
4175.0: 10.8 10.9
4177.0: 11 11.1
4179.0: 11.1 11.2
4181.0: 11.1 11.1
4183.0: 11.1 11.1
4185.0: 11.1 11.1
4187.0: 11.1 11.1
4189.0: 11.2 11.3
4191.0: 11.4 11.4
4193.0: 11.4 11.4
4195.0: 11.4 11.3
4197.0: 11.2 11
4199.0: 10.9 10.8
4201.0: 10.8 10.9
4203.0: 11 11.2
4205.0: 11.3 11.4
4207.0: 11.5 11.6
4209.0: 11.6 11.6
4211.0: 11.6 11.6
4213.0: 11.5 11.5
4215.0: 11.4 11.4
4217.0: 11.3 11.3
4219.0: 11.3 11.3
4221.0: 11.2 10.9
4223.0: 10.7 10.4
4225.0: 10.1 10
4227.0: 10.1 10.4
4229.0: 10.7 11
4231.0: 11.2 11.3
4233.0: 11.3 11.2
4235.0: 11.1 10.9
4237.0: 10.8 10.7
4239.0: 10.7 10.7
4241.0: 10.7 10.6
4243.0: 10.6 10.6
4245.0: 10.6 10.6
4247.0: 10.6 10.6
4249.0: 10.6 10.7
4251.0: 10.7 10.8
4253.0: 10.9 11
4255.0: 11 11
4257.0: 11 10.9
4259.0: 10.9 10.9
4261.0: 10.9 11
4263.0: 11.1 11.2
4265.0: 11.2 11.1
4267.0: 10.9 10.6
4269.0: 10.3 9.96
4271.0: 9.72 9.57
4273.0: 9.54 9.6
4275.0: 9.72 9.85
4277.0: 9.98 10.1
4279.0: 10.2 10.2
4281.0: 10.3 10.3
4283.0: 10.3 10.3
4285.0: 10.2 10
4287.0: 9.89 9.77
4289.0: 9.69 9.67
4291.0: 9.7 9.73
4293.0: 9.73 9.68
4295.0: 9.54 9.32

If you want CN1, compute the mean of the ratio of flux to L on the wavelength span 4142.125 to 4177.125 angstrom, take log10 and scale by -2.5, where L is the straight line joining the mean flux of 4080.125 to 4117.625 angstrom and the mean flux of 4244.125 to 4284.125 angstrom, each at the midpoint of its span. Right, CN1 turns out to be -0.08 mag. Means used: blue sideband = 10.7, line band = 11.5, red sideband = 10.5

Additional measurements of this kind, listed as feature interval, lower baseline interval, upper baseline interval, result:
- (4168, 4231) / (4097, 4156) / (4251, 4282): -0.032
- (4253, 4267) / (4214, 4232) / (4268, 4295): -0.074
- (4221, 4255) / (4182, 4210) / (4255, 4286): 0.004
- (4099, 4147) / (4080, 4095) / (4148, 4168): 0.032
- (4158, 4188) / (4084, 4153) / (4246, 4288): -0.045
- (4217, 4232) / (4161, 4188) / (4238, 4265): 0.017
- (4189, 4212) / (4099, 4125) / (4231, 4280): -0.057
